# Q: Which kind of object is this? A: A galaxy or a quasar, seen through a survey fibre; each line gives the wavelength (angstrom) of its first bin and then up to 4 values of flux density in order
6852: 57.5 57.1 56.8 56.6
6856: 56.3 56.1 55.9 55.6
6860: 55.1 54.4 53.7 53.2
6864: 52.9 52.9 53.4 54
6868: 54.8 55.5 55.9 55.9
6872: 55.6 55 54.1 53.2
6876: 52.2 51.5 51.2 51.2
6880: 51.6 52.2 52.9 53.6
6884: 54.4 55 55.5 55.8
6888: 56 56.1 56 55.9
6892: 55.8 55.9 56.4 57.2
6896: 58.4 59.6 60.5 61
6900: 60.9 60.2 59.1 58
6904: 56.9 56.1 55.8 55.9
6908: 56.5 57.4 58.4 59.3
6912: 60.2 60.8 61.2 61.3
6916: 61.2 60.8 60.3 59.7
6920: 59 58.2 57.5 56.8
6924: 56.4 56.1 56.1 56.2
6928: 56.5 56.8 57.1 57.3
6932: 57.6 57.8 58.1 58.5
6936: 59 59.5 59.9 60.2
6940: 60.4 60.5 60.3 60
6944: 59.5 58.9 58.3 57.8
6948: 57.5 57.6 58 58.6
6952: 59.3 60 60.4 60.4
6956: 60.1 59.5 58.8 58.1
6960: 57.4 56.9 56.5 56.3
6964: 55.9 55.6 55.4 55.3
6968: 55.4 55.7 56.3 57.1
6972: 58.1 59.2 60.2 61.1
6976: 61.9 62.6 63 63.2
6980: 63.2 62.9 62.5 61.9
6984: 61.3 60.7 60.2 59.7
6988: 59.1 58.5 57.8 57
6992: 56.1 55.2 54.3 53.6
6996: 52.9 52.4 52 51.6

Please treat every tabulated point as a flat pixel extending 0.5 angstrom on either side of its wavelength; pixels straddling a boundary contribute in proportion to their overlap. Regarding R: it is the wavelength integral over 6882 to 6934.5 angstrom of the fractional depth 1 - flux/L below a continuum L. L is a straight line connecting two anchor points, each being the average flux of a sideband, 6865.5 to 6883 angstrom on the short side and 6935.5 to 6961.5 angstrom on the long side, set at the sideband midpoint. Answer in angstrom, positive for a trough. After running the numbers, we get -1.5 angstrom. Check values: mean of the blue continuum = 53.5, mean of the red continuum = 59.1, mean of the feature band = 57.7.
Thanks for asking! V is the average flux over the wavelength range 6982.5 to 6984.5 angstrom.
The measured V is 61.6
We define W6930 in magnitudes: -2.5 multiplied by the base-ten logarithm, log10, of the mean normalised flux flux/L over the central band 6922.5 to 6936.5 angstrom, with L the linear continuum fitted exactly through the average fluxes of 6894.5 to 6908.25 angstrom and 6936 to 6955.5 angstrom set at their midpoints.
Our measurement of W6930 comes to 0.03 mag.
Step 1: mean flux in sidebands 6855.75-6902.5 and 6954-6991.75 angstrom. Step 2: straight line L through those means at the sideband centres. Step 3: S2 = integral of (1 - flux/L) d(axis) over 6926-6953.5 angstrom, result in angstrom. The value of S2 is -0.4 angstrom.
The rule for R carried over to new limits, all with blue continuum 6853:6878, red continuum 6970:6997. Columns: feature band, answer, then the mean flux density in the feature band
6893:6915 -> -1.0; 58.6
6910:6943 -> -1.1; 58.8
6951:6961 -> -0.2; 59.2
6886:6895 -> -0.1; 56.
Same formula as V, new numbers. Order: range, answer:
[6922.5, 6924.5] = 56.6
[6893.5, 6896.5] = 57.3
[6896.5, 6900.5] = 60.5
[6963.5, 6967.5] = 55.5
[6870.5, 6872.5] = 55.8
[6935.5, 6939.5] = 59.6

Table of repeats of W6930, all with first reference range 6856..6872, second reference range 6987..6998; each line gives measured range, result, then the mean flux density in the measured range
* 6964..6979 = -0.06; 58.4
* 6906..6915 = -0.07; 58.7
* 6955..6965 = -0.04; 57.8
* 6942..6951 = -0.06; 58.6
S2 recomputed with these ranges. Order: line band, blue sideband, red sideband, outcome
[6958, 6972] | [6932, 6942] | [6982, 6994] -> 0.6 angstrom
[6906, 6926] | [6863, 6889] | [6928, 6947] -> -0.6 angstrom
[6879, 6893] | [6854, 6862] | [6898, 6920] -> 0.7 angstrom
